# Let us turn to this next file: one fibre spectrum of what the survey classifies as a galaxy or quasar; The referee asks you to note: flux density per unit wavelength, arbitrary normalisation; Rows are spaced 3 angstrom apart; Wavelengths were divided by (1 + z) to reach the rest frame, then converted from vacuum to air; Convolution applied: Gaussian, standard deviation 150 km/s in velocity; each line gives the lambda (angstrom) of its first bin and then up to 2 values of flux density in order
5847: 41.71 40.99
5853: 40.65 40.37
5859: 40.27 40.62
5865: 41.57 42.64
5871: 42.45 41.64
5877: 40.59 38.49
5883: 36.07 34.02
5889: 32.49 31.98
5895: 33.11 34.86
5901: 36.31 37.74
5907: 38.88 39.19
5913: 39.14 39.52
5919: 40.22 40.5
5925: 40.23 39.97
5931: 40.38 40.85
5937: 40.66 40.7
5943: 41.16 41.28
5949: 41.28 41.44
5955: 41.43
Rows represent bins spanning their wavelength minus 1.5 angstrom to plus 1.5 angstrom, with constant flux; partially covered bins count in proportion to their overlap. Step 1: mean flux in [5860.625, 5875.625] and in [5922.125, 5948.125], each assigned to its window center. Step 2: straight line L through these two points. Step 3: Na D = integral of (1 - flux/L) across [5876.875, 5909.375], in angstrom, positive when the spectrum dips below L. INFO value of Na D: 4.4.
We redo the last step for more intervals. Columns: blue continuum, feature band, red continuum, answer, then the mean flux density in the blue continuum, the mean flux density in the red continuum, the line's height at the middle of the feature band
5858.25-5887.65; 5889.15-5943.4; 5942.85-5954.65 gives 3.0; 39.8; 41.3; 40.7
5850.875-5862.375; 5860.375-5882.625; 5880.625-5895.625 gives -2.1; 40.5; 33.8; 37.4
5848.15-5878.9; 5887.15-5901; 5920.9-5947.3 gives 2.5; 41.2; 40.6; 40.9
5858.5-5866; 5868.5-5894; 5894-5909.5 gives 1.0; 40.8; 36.5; 38.7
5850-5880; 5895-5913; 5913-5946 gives 1.5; 41.1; 40.4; 40.7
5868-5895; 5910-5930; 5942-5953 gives -0.1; 37.3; 41.3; 39.6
